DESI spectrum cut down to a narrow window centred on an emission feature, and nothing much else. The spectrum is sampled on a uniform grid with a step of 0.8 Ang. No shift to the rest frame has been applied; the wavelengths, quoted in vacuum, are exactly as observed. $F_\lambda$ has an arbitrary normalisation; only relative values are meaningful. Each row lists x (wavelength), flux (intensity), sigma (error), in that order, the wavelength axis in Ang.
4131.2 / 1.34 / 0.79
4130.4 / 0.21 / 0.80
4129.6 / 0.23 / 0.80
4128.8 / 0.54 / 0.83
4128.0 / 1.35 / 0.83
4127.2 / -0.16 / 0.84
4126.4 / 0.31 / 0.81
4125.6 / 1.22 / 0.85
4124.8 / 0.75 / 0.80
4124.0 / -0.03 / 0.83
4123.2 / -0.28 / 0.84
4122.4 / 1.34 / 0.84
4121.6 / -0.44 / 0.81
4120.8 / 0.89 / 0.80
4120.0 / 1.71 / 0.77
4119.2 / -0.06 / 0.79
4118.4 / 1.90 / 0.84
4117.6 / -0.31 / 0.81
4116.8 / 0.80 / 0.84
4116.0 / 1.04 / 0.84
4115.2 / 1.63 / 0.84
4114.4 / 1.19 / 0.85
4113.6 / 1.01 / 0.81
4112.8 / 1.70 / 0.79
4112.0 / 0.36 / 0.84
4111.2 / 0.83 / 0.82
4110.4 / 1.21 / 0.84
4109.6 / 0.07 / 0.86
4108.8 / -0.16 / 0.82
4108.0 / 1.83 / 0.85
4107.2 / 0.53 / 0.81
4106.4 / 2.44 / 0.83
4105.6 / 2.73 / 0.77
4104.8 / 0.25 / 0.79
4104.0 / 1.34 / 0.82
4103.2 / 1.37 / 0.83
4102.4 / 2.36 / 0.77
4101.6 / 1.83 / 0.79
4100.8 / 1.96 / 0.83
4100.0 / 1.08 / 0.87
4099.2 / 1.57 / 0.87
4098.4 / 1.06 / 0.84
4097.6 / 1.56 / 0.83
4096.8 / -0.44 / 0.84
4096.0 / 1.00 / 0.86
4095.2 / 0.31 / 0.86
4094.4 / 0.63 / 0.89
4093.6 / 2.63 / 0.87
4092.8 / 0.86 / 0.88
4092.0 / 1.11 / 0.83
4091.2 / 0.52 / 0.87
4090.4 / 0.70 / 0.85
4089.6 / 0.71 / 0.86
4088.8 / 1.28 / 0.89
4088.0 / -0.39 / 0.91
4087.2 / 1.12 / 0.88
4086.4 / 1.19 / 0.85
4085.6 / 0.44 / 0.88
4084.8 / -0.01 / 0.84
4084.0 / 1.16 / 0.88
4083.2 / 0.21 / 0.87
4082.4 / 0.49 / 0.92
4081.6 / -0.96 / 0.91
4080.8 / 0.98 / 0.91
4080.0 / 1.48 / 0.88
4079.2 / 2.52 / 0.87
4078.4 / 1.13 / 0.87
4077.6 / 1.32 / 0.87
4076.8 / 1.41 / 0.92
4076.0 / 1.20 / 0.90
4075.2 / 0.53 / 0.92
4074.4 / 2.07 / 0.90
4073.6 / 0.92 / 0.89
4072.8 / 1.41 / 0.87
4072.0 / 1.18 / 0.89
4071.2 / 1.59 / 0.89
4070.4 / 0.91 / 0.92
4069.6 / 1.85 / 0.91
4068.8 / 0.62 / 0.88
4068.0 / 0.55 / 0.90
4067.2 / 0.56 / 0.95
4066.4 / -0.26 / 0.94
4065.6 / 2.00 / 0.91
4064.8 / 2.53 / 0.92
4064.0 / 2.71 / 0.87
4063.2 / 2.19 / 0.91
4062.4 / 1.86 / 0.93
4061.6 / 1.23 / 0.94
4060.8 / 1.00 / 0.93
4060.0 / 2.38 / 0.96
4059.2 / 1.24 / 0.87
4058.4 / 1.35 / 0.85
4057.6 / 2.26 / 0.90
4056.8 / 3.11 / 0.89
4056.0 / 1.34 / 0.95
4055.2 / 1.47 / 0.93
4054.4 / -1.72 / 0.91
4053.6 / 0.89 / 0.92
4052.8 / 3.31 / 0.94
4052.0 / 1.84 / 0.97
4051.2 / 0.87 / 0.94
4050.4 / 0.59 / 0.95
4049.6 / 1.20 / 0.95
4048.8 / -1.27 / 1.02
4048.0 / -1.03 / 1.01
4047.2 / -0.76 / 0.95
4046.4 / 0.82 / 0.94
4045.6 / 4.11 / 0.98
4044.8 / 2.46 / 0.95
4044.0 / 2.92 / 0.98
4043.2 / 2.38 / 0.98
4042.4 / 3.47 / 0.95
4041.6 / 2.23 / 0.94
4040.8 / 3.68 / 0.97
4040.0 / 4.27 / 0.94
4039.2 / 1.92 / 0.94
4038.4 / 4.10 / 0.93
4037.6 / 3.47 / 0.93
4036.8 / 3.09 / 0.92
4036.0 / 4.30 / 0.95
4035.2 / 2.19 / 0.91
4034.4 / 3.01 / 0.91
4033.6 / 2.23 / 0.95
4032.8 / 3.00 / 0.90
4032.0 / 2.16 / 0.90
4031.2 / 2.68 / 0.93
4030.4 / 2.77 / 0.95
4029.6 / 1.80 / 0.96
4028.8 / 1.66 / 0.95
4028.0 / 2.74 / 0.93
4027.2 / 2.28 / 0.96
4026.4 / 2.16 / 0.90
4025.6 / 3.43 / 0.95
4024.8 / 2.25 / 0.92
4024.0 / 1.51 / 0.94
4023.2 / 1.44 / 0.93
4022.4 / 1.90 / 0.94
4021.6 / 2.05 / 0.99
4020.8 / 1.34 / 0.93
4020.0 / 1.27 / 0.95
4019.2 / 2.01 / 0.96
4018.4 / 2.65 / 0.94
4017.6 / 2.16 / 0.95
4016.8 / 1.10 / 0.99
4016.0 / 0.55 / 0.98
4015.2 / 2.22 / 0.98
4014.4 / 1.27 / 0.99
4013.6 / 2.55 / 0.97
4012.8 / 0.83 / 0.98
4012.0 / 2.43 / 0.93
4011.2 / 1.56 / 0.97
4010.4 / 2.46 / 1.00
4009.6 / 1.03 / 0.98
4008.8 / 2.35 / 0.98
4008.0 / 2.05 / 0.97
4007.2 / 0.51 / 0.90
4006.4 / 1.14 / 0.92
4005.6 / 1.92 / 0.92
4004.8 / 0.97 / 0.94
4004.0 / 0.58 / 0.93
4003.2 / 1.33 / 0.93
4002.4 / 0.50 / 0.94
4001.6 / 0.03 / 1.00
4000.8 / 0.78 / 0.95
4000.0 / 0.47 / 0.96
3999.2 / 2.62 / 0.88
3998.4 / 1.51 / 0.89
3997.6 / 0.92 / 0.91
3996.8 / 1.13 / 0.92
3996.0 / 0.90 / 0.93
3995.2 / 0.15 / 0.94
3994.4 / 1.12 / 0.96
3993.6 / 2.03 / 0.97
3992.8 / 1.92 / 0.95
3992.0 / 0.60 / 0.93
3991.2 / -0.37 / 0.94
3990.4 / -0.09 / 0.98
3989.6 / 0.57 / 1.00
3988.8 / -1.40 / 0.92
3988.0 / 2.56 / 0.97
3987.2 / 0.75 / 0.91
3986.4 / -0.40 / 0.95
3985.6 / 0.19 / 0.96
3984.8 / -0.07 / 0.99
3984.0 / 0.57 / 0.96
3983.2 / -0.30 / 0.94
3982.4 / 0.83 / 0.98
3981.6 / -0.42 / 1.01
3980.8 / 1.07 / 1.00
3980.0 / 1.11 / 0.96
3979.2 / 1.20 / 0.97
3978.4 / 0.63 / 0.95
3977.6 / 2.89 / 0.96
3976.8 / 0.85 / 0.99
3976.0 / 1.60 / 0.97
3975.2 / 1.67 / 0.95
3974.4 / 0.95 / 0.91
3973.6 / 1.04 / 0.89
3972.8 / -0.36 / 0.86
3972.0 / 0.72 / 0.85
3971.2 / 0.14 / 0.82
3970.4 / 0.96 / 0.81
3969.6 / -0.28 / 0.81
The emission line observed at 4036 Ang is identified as C IV 1549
